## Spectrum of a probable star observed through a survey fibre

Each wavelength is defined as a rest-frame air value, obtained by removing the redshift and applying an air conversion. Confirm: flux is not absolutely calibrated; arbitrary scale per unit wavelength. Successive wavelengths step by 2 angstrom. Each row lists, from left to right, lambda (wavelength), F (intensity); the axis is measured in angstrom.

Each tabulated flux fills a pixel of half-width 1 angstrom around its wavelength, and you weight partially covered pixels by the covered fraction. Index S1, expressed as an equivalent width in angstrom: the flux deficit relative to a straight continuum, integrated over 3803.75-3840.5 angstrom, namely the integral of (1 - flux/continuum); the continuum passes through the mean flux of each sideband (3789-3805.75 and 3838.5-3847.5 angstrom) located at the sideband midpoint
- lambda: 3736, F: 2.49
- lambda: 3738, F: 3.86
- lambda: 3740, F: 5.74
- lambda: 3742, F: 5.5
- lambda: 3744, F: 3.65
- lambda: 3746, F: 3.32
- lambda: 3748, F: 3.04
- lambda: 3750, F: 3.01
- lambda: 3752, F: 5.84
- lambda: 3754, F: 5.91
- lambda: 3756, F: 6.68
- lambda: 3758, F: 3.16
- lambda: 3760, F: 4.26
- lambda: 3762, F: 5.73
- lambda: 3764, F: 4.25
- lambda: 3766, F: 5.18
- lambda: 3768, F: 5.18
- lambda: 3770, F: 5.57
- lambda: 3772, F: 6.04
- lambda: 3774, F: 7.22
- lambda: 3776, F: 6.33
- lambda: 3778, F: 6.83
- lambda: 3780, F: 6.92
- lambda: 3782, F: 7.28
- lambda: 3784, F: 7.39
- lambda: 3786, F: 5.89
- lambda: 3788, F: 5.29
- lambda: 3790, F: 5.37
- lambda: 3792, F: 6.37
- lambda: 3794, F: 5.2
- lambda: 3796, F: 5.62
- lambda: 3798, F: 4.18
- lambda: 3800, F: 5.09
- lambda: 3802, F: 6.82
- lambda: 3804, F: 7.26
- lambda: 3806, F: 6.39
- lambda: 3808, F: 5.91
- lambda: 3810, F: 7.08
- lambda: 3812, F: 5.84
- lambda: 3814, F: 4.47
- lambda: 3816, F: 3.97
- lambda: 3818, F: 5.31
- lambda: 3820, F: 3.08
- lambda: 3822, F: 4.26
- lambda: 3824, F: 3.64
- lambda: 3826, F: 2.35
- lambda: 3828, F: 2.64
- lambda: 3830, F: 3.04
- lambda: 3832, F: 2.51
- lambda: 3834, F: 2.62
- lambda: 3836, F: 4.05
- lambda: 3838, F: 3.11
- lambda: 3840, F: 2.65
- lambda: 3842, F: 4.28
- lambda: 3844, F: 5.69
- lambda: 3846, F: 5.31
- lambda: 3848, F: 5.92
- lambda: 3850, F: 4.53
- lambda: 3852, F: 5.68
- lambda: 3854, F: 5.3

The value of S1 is 6.9 angstrom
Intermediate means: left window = 5.77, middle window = 4.18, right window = 4.49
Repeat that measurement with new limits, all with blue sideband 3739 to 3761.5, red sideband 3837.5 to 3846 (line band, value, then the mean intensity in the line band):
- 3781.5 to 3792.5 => -4.5 angstrom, 6.21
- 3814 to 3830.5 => 2.5 angstrom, 3.61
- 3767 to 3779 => -4.6 angstrom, 6.2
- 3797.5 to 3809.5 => -4.8 angstrom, 6.06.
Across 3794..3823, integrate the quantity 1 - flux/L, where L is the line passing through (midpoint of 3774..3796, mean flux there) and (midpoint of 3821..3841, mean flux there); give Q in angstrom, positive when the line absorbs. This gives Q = -4.5 angstrom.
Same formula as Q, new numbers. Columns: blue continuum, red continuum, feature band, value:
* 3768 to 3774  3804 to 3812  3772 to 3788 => -1.6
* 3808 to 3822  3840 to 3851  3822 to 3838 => 6.1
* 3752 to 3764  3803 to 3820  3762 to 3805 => -4.8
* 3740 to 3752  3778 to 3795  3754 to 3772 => -0.5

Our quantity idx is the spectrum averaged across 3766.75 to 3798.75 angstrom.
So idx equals 6.05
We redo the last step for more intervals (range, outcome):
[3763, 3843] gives 5.06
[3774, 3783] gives 6.88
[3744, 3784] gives 5.36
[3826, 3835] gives 2.66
